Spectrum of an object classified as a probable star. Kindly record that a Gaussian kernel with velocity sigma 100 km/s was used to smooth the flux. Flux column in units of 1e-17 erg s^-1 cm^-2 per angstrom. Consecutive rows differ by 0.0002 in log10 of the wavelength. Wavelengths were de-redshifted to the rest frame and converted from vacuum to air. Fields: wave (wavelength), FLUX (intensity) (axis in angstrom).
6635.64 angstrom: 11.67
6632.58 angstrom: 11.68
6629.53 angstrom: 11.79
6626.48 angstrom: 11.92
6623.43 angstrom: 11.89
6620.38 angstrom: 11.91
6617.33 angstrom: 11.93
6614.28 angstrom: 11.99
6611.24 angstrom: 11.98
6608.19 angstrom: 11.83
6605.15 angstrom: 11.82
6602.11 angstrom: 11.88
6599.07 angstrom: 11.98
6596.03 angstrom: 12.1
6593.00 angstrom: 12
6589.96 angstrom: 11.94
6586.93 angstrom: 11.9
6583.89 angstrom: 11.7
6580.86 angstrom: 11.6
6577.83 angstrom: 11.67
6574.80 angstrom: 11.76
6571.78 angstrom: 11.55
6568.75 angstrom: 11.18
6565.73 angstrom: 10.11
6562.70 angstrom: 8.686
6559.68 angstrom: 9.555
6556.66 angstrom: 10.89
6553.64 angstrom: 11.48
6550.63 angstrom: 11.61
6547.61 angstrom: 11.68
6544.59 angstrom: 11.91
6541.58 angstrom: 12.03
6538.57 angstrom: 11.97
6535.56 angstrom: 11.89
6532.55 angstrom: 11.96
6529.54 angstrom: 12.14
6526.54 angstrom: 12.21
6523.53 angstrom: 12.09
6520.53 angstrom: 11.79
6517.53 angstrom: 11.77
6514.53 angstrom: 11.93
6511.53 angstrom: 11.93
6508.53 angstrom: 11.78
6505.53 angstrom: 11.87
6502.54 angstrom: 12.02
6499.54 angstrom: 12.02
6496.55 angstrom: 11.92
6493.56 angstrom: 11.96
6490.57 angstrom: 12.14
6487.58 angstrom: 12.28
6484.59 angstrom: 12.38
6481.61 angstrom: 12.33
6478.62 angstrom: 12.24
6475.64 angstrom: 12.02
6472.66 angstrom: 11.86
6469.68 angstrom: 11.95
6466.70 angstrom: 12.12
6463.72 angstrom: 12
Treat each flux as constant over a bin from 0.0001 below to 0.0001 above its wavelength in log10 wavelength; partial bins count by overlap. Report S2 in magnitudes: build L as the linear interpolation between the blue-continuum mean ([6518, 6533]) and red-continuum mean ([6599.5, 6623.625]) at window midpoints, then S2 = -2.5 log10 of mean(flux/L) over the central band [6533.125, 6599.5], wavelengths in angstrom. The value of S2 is 0.051 mag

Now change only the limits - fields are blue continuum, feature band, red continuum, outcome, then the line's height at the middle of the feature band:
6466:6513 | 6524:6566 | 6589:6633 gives 0.06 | 12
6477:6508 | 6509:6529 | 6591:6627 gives 0.01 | 12.1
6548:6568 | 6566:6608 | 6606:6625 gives -0.05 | 11.2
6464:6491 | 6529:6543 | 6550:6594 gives -0.04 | 11.5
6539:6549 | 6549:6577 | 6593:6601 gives 0.11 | 11.9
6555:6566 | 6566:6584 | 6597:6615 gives -0.10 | 10.5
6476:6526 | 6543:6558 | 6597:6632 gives 0.04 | 12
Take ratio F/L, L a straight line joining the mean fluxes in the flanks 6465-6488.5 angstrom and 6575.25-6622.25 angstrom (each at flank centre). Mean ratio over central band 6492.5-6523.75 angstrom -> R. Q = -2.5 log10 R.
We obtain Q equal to 0.01 mag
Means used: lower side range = 12.1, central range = 11.9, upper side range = 11.9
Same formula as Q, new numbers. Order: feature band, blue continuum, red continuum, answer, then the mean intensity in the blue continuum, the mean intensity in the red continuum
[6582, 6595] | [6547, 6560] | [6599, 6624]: -0.03 mag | 11.1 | 11.9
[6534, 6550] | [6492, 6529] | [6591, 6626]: 0.01 mag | 11.9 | 11.9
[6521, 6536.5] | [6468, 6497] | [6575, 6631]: 0.00 mag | 12.1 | 11.9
